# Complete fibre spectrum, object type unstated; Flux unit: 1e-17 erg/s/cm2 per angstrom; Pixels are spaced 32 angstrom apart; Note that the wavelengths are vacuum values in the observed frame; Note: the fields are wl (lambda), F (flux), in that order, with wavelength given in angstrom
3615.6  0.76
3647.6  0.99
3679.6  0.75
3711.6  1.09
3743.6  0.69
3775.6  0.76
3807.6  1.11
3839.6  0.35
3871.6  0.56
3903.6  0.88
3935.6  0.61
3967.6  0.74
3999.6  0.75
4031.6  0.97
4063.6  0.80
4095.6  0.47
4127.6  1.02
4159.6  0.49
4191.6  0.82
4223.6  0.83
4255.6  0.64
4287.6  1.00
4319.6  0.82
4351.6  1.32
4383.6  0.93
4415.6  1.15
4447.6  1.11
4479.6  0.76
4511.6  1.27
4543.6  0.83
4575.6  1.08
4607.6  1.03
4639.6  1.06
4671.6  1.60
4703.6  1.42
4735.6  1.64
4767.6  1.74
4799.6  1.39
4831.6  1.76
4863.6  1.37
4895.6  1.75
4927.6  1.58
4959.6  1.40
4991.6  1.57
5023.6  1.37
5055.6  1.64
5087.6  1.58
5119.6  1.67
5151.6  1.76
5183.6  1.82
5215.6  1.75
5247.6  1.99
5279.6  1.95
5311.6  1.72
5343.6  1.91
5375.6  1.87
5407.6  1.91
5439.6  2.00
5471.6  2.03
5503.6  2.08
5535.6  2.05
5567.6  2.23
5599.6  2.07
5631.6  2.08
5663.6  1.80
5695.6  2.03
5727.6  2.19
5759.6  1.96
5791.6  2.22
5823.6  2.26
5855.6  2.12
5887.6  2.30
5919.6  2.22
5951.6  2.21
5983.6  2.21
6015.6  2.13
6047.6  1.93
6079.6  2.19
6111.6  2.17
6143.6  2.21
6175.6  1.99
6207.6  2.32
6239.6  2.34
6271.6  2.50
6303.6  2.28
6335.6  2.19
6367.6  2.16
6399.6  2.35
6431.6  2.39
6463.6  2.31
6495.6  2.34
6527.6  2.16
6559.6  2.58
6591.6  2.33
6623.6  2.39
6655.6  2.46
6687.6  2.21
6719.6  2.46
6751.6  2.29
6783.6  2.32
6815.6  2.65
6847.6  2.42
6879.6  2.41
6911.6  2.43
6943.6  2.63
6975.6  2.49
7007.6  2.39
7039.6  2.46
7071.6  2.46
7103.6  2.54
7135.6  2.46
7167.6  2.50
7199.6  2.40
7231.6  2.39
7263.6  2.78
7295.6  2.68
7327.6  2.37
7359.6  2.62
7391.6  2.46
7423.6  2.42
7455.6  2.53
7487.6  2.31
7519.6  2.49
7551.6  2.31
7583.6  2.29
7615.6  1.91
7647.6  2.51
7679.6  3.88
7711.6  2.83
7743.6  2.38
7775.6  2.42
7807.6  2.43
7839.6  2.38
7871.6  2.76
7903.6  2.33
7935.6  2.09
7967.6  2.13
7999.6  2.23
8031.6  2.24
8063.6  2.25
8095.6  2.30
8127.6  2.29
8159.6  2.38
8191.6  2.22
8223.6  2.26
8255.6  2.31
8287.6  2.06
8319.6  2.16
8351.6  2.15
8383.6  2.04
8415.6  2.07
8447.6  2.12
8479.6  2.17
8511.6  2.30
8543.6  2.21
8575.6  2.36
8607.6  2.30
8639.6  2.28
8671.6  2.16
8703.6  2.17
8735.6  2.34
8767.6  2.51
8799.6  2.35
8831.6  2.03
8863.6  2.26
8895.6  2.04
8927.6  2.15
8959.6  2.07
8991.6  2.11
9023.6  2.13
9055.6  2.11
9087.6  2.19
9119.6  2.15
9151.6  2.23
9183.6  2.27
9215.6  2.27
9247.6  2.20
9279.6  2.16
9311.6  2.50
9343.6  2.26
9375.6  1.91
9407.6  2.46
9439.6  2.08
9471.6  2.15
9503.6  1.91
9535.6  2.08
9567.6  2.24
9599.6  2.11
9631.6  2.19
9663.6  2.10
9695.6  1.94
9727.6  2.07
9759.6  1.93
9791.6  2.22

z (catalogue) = 0.17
